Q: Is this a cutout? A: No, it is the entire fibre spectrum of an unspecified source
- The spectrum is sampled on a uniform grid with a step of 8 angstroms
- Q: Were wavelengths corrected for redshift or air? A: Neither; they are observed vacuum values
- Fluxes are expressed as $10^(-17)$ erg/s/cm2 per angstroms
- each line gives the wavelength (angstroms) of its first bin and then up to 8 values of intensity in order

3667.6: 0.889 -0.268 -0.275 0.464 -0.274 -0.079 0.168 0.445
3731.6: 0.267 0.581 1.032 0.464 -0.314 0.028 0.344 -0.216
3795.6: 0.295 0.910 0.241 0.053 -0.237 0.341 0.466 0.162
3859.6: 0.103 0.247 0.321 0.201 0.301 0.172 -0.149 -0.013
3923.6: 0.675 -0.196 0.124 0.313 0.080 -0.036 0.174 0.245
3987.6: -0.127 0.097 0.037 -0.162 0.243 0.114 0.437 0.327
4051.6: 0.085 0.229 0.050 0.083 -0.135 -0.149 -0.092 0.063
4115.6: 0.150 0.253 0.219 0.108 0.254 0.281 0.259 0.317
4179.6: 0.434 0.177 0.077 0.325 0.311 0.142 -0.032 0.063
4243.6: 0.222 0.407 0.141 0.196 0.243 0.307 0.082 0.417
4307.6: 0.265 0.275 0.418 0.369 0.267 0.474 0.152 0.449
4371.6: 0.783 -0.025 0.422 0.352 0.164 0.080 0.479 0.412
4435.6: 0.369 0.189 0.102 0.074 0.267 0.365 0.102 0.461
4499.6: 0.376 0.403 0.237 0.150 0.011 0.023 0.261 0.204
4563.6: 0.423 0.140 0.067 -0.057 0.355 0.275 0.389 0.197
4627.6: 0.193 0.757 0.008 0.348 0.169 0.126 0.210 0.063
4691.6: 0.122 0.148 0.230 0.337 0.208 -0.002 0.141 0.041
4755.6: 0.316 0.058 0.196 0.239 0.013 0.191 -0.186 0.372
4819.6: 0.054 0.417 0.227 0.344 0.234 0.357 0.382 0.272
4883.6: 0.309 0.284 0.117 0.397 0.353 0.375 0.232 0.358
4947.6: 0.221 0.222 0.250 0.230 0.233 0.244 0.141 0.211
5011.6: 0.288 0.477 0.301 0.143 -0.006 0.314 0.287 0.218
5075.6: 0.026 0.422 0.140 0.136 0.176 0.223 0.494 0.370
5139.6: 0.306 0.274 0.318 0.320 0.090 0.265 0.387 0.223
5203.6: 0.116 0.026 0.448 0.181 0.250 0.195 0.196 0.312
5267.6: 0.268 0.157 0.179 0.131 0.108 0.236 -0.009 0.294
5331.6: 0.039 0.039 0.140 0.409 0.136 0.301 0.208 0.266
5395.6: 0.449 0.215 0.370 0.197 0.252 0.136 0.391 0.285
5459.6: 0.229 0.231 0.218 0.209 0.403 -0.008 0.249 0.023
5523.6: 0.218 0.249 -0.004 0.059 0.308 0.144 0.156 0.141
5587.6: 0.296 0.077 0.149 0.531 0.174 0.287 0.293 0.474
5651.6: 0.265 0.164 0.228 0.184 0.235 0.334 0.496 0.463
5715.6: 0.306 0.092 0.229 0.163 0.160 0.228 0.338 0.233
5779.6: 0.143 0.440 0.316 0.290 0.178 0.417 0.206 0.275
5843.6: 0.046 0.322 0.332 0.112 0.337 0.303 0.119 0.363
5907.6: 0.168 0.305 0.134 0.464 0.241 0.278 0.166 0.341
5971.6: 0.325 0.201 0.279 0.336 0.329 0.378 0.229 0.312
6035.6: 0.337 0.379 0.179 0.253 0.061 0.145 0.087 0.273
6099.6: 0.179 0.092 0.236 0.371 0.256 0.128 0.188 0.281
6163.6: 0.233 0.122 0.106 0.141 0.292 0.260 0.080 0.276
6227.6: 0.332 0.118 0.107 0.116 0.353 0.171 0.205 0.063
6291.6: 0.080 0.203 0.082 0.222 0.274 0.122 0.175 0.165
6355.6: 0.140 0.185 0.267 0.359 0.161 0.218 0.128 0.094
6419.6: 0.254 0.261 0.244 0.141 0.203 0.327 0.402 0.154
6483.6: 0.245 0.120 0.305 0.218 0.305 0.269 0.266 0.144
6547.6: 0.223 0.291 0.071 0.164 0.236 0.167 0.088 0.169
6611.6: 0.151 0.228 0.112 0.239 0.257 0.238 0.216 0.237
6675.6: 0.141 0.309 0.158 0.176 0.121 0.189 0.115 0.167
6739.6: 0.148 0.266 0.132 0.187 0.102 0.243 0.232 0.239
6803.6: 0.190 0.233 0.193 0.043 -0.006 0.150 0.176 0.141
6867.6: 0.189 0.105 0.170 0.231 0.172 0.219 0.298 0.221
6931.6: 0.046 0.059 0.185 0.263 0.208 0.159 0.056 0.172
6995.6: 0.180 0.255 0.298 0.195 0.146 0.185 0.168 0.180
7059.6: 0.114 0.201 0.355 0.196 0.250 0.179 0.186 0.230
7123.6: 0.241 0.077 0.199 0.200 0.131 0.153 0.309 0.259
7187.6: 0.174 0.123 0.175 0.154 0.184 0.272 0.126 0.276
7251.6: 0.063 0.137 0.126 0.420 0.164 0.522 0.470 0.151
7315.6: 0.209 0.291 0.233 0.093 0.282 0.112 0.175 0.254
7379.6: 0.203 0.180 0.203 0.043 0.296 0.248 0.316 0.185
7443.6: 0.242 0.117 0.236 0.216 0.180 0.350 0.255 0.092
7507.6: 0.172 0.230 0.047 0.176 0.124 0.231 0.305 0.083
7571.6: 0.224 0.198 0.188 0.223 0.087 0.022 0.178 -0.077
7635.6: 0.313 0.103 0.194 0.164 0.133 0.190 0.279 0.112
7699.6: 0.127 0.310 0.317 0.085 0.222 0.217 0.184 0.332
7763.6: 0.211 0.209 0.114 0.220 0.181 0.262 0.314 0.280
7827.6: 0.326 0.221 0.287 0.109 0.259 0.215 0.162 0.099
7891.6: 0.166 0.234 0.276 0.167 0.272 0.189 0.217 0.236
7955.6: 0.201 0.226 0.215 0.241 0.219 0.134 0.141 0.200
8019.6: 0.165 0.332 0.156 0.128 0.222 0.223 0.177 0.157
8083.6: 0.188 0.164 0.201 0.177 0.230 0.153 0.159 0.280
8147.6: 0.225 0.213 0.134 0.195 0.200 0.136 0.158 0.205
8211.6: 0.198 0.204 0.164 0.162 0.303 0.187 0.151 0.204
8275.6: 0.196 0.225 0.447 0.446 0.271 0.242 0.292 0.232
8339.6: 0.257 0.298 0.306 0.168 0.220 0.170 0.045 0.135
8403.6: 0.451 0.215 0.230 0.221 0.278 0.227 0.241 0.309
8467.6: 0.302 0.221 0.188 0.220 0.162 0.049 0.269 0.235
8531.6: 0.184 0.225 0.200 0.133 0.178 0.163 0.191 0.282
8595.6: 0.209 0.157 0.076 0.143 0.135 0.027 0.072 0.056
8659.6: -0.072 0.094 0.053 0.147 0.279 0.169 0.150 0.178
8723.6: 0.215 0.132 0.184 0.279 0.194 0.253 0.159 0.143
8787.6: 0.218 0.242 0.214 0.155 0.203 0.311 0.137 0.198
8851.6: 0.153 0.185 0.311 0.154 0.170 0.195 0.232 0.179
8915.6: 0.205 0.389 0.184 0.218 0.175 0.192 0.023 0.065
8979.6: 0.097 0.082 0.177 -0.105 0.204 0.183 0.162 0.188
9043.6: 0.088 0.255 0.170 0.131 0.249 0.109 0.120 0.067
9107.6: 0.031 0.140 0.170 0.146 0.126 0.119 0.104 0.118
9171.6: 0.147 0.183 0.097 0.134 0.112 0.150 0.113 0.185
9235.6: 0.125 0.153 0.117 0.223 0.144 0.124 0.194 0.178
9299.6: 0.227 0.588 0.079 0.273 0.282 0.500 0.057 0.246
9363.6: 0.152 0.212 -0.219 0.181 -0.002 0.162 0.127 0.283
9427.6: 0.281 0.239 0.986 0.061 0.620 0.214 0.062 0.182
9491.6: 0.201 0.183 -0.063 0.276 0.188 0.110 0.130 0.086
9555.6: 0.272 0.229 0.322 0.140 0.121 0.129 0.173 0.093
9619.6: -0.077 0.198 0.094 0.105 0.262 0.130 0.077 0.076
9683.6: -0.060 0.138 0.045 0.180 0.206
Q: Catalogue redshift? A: 0.956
